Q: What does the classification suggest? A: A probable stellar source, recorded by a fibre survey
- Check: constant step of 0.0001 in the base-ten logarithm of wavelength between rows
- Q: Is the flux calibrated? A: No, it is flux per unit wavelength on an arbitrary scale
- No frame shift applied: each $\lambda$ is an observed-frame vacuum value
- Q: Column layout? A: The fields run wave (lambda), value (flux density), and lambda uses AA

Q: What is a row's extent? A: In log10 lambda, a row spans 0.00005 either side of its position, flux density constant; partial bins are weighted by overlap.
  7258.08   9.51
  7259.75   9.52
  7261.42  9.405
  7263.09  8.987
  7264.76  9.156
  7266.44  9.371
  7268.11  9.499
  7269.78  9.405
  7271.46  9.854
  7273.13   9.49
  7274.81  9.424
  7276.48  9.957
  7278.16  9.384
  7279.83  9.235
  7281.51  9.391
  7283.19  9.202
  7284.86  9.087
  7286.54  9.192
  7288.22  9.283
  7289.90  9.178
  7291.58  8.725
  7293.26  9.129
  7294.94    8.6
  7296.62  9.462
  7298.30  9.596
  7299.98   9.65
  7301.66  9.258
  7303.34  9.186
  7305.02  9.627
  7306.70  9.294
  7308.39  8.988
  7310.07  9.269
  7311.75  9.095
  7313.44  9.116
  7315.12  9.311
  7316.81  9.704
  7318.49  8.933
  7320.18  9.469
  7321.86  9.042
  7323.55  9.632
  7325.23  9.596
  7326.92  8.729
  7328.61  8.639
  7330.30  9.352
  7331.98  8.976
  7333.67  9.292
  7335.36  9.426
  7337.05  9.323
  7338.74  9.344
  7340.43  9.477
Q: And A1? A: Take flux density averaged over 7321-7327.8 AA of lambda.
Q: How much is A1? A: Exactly 9.25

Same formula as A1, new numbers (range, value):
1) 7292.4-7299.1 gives 9.19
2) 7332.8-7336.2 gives 9.35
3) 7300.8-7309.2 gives 9.27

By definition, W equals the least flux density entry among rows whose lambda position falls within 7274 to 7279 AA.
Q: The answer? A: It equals 9.384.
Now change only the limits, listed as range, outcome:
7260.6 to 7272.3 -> 8.987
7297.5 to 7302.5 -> 9.258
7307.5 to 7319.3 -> 8.933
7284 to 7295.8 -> 8.6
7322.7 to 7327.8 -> 8.729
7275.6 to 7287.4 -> 9.087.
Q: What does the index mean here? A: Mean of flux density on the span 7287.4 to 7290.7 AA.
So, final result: 9.23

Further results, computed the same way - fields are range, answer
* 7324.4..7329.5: 8.98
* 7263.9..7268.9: 9.34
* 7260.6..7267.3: 9.23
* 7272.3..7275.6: 9.44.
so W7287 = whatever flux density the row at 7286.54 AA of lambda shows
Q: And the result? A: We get 9.192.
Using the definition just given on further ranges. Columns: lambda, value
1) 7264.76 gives 9.156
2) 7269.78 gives 9.405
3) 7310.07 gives 9.269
